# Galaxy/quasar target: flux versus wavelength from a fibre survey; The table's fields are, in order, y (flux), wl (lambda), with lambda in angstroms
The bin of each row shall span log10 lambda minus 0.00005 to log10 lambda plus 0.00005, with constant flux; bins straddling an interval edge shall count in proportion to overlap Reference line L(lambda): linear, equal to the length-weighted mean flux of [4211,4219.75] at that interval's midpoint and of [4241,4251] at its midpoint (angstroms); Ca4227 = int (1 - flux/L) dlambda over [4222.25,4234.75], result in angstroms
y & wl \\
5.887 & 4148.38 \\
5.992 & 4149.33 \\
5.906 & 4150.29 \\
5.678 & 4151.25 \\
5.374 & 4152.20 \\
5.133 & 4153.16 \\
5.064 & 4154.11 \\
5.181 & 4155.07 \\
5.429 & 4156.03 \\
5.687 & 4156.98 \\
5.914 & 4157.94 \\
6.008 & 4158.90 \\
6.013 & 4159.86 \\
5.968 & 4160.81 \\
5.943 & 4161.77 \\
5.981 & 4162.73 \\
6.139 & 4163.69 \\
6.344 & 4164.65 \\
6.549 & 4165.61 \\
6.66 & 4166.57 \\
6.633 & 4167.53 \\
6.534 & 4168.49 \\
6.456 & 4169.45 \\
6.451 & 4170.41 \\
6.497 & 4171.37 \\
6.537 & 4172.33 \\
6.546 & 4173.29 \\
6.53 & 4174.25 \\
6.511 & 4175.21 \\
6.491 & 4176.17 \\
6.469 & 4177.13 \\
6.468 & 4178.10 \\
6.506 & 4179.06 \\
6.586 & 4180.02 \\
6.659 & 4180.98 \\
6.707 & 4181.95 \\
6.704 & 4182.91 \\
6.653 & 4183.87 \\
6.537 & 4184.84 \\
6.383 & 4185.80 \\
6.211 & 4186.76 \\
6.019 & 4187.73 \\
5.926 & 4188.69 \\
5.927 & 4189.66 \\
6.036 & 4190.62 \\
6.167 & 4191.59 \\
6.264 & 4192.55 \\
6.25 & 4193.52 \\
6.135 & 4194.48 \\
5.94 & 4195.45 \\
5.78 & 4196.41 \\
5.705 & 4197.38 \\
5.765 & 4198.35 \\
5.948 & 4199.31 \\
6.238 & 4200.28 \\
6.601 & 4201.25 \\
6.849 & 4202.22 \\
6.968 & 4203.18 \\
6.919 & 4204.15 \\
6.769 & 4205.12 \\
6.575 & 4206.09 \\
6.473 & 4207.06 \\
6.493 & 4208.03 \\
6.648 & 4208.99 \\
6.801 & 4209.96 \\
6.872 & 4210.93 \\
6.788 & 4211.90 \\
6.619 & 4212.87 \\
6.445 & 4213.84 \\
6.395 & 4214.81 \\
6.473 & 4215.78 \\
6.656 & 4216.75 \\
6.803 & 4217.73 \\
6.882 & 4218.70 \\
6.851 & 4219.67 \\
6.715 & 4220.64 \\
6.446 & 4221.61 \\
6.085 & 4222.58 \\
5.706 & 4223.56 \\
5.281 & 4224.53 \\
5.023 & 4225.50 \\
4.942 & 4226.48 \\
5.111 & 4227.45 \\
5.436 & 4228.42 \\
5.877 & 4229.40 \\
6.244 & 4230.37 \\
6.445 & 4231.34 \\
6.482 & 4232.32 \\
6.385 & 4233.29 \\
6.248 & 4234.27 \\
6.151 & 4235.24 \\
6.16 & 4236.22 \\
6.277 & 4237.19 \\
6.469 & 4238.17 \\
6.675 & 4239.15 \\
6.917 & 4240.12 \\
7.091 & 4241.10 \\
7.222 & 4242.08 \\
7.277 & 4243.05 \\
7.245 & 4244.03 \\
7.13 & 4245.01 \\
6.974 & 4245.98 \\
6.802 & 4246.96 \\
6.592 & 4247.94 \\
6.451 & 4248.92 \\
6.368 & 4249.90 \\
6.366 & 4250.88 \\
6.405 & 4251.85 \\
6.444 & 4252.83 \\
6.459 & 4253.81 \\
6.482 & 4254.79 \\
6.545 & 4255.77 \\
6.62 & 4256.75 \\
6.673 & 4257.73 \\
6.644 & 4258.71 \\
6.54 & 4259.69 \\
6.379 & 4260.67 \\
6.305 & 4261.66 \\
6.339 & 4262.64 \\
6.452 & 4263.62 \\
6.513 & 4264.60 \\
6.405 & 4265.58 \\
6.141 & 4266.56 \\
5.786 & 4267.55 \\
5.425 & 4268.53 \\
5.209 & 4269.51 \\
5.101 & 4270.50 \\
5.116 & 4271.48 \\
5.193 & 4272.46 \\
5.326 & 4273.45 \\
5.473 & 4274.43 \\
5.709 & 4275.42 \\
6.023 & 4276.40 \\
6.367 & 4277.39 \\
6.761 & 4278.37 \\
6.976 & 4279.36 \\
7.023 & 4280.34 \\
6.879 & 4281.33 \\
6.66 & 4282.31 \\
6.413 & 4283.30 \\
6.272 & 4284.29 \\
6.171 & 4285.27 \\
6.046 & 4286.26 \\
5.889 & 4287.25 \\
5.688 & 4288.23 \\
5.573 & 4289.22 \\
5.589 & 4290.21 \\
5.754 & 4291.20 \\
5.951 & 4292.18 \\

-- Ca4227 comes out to 1.8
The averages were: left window 6.65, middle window 5.78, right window 6.87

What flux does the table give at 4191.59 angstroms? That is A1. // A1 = 6.167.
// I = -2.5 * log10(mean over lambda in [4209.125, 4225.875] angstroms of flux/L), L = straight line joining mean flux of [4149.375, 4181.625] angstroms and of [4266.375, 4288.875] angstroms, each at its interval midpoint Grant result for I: -0.06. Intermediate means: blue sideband 6.15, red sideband 5.98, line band 6.42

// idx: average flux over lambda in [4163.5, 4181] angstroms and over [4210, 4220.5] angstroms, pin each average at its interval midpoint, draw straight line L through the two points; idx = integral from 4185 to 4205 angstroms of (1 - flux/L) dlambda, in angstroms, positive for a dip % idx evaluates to 1.2 angstroms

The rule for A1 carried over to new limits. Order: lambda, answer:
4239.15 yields 6.675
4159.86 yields 6.013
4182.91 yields 6.704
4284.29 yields 6.272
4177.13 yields 6.469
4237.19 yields 6.277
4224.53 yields 5.281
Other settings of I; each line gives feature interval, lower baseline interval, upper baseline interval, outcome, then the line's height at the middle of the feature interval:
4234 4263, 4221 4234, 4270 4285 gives -0.12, 5.93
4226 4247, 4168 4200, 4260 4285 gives -0.04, 6.18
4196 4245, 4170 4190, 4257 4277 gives -0.03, 6.21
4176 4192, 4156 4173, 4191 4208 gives -0.02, 6.28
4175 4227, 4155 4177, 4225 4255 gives -0.01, 6.31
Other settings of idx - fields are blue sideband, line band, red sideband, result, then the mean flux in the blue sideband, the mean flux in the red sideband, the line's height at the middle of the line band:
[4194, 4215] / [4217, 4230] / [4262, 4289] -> 0.8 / 6.44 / 6.05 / 6.34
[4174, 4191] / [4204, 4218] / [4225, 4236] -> -1.3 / 6.41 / 5.86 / 6.08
